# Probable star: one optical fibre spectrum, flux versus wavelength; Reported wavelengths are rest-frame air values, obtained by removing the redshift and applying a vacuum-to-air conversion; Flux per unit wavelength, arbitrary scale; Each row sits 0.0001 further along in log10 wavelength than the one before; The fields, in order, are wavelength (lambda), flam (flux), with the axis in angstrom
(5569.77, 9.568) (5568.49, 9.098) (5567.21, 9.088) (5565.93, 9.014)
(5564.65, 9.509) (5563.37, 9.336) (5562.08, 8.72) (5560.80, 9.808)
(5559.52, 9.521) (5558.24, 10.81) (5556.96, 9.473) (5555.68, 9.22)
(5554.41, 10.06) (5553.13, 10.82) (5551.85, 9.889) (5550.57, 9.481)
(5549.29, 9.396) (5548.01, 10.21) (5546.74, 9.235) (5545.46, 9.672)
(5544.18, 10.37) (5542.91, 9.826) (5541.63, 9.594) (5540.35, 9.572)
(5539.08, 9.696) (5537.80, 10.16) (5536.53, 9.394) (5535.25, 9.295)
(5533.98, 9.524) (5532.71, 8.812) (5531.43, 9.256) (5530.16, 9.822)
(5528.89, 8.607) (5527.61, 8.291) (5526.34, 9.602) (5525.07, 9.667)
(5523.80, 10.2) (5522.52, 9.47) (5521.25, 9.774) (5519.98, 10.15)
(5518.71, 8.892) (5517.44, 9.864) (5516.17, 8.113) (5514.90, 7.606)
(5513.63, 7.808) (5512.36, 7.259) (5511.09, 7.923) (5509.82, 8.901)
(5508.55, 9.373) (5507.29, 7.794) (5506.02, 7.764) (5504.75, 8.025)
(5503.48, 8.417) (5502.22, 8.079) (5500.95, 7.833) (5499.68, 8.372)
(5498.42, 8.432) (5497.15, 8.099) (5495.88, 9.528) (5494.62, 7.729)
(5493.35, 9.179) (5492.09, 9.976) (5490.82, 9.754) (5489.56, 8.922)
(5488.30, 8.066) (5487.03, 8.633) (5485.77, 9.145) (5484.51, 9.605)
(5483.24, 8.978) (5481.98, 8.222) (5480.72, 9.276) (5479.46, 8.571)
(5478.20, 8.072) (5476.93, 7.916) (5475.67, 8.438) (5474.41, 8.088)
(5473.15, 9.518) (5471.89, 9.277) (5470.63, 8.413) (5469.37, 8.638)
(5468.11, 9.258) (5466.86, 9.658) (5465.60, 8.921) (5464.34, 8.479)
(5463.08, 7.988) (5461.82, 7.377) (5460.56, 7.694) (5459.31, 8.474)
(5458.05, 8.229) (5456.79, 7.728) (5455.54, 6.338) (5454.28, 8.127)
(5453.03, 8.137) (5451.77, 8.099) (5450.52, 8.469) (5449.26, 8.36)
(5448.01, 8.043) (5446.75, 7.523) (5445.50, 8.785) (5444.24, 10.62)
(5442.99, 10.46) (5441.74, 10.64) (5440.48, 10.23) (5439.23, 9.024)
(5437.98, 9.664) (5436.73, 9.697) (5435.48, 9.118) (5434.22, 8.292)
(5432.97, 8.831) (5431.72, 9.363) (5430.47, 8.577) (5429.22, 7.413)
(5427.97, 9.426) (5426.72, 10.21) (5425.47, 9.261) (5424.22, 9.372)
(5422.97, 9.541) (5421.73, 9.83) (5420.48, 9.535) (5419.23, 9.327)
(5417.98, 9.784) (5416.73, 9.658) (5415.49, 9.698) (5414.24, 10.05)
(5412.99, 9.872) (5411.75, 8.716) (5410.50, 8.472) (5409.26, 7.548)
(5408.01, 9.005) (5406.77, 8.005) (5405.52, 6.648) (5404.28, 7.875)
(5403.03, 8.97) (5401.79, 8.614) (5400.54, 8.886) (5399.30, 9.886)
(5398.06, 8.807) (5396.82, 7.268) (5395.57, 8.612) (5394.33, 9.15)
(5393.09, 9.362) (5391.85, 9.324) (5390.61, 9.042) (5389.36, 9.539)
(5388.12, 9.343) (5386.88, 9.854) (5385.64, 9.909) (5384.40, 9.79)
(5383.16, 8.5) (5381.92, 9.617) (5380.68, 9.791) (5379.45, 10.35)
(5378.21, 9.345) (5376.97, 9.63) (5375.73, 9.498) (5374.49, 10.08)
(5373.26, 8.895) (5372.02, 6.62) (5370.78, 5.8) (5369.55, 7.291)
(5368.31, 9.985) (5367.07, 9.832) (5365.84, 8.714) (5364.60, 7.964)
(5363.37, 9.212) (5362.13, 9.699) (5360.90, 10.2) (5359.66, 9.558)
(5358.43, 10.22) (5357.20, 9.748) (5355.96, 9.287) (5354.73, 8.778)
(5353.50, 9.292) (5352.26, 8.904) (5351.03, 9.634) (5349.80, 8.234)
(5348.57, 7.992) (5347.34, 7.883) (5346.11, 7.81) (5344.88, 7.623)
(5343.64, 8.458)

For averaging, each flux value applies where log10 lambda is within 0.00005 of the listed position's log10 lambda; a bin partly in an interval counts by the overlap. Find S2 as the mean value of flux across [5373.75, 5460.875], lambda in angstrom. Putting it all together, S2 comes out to 9.02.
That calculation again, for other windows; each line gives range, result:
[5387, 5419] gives 8.91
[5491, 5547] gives 8.98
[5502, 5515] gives 8.11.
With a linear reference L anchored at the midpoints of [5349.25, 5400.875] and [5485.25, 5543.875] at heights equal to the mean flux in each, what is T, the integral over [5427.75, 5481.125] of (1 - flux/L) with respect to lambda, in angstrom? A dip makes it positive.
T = 2.0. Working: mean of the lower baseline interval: 9.13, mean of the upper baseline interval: 8.93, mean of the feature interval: 8.67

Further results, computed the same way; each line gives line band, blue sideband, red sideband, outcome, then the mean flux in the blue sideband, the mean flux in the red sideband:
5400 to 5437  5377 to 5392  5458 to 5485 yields 0.8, 9.54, 8.6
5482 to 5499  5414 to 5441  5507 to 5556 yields 0.8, 9.35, 9.31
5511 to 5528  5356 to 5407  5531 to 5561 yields 1.2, 9.02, 9.71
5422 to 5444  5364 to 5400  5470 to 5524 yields -1.3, 9.03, 8.67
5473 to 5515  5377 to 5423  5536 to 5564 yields 4.4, 9.12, 9.74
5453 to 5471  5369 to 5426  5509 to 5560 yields 1.9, 9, 9.38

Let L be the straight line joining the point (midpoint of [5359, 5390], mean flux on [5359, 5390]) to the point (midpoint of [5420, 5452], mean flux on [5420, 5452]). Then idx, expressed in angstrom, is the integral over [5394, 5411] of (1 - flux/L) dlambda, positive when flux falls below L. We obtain 1.4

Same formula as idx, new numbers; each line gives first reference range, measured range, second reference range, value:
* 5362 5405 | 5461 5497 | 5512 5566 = 1.95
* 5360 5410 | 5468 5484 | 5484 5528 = 0.25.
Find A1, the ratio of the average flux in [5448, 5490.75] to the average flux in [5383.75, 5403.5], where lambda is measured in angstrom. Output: 0.93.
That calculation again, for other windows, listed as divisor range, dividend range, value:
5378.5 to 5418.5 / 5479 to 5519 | 0.95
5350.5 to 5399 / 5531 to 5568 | 1.05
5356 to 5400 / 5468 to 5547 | 0.97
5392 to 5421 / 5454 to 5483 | 0.95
